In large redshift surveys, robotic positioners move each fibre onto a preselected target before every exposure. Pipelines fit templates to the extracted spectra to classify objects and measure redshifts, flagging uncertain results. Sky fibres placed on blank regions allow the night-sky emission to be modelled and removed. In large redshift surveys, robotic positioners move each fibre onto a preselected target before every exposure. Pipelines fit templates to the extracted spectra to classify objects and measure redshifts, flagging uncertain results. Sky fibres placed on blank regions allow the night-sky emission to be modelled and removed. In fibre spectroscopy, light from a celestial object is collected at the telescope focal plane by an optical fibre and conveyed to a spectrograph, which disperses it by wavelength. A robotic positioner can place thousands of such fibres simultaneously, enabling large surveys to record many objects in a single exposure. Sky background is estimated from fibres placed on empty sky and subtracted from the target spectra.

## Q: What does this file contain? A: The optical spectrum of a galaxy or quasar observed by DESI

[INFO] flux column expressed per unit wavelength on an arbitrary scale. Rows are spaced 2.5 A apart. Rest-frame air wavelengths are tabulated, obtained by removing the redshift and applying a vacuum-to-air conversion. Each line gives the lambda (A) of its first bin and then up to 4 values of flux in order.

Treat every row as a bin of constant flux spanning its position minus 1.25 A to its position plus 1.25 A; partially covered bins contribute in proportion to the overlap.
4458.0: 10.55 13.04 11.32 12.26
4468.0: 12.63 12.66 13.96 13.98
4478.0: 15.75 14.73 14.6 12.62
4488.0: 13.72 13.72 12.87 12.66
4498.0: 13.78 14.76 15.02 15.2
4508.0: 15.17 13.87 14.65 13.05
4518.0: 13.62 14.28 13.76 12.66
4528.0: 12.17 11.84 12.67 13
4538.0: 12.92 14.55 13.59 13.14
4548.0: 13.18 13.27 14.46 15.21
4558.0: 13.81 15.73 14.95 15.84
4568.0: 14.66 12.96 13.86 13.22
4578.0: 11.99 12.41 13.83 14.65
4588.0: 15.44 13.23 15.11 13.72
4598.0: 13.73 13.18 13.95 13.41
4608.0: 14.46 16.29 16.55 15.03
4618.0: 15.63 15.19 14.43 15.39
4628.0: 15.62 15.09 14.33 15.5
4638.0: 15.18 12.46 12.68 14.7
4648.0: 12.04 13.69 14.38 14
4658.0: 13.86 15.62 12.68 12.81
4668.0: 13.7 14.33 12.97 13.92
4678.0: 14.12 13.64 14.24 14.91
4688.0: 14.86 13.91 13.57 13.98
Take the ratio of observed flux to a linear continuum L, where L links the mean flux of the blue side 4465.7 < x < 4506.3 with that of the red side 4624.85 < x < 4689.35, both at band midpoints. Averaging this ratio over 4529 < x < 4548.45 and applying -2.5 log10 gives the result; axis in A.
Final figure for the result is 0.07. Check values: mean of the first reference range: 13.9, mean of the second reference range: 14.1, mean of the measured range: 13.1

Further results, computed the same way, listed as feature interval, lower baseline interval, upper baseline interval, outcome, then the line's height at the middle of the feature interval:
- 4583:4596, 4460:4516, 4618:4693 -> -0.03 mag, 14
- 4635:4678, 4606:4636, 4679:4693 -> 0.07 mag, 14.7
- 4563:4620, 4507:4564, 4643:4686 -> -0.04 mag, 13.8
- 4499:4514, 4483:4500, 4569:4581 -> -0.11 mag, 13.3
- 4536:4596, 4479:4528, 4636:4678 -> -0.01 mag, 13.8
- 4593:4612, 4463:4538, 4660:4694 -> -0.03 mag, 13.8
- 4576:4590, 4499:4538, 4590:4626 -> 0.06 mag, 14.4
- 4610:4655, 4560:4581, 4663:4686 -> -0.06 mag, 13.8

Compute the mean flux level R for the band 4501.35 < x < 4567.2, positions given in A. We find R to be 13.9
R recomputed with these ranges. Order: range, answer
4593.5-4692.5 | 14.3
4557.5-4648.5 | 14.4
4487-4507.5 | 14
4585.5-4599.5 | 14.3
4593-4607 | 13.7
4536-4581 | 13.9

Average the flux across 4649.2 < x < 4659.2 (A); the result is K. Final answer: 14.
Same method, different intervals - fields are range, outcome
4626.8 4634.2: 15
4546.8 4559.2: 14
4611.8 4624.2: 15.4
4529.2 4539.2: 12.6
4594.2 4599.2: 13.7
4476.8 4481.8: 15.2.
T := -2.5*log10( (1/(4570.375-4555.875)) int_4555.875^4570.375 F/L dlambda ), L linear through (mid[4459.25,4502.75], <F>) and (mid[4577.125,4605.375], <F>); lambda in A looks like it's -0.09 mag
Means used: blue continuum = 13.5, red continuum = 13.8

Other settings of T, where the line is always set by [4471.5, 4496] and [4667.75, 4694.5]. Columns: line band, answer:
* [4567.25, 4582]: 0.06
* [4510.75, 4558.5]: 0.04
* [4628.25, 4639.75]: -0.07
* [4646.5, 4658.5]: 0.03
